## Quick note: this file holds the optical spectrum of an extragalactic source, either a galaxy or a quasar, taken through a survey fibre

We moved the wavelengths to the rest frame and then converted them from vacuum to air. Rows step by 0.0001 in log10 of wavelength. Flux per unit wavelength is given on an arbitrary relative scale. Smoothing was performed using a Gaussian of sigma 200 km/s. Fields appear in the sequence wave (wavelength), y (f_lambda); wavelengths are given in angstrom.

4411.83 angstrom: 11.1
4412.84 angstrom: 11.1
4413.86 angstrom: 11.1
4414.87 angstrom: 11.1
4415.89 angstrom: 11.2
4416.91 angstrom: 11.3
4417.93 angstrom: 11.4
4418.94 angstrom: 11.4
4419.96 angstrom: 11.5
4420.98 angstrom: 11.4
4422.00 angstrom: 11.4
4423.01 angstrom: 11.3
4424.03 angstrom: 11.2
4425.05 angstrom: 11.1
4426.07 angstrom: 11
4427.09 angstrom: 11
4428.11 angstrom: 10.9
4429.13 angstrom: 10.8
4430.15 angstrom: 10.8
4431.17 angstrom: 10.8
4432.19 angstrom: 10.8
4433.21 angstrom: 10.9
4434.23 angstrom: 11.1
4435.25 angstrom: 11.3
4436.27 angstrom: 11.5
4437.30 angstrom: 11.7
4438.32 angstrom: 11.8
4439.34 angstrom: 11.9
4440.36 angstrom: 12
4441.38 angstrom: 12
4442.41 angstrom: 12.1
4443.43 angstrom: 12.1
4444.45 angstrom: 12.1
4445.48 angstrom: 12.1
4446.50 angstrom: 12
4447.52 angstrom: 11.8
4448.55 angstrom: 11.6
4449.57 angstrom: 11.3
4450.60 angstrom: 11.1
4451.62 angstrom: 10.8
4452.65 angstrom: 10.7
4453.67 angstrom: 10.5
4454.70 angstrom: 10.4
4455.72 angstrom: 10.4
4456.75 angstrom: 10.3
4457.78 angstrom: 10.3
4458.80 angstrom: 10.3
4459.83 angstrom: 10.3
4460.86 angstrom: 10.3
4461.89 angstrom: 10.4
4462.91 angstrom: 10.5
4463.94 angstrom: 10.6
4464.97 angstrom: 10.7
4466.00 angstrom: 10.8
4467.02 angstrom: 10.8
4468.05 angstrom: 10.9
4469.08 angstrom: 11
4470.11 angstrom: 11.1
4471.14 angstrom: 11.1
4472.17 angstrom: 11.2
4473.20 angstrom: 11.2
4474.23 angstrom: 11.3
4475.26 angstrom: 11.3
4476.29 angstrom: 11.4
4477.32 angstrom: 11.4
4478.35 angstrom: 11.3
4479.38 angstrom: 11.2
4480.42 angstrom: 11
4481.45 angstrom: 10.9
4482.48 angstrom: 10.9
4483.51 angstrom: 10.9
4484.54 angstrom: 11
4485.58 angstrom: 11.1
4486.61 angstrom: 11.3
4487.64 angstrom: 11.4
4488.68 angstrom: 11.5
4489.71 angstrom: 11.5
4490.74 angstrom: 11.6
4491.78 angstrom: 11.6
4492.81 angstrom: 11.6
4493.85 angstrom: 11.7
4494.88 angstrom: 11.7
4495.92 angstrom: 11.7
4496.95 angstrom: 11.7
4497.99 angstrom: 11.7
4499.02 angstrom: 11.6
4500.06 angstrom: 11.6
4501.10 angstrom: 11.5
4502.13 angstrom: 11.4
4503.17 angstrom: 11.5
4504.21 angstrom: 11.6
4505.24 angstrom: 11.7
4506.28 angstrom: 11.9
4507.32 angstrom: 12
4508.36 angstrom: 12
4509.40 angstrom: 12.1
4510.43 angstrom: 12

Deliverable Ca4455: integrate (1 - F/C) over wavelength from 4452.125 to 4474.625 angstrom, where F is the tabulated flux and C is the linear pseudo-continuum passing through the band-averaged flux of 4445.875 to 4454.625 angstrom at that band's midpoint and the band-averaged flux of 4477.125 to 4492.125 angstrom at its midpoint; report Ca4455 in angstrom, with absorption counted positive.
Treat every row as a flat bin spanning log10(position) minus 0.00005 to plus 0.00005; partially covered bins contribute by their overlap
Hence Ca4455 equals 1.1 angstrom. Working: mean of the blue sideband 11.2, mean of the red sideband 11.2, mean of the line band 10.7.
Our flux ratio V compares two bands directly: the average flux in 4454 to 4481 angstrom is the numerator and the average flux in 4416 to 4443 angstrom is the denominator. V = 0.96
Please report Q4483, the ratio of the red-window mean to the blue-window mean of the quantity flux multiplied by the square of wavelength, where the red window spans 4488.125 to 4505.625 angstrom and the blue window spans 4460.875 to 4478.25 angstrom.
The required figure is 1.1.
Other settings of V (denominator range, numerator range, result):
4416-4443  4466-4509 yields 1.01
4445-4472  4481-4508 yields 1.06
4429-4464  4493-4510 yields 1.05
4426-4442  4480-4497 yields 1.01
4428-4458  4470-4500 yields 1.01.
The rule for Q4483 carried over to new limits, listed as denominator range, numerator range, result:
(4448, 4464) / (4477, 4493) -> 1.07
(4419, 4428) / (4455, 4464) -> 0.94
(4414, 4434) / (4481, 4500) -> 1.06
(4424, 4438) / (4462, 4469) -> 0.98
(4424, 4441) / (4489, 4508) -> 1.07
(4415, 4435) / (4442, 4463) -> 1.00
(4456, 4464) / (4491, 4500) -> 1.14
